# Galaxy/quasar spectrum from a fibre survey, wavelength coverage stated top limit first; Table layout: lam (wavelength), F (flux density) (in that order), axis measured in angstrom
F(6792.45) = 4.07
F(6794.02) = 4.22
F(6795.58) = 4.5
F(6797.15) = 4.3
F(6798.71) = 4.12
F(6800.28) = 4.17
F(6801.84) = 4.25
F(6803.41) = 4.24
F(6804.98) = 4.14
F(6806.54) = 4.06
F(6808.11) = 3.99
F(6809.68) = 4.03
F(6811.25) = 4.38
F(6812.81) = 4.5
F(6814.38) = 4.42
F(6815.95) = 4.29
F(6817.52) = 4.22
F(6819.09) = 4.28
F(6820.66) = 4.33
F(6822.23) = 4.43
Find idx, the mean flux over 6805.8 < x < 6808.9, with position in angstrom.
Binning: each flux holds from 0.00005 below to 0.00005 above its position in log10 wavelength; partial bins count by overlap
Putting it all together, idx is 4.02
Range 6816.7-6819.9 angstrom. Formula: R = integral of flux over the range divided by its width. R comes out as 4.25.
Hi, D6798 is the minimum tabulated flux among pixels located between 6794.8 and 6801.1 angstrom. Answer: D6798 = 4.12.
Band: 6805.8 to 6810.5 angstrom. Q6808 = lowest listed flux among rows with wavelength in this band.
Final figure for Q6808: 3.99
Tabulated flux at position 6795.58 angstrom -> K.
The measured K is 4.5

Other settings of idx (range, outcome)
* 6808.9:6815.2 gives 4.34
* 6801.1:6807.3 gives 4.17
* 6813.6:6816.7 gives 4.35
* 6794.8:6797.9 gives 4.4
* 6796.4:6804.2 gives 4.22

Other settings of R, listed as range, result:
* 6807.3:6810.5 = 4.01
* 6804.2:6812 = 4.12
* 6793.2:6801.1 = 4.26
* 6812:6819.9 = 4.35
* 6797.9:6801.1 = 4.16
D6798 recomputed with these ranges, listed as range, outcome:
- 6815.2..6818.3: 4.22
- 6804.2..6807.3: 4.06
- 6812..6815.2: 4.42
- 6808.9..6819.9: 4.03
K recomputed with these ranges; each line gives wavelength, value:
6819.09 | 4.28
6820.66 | 4.33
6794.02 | 4.22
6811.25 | 4.38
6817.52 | 4.22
